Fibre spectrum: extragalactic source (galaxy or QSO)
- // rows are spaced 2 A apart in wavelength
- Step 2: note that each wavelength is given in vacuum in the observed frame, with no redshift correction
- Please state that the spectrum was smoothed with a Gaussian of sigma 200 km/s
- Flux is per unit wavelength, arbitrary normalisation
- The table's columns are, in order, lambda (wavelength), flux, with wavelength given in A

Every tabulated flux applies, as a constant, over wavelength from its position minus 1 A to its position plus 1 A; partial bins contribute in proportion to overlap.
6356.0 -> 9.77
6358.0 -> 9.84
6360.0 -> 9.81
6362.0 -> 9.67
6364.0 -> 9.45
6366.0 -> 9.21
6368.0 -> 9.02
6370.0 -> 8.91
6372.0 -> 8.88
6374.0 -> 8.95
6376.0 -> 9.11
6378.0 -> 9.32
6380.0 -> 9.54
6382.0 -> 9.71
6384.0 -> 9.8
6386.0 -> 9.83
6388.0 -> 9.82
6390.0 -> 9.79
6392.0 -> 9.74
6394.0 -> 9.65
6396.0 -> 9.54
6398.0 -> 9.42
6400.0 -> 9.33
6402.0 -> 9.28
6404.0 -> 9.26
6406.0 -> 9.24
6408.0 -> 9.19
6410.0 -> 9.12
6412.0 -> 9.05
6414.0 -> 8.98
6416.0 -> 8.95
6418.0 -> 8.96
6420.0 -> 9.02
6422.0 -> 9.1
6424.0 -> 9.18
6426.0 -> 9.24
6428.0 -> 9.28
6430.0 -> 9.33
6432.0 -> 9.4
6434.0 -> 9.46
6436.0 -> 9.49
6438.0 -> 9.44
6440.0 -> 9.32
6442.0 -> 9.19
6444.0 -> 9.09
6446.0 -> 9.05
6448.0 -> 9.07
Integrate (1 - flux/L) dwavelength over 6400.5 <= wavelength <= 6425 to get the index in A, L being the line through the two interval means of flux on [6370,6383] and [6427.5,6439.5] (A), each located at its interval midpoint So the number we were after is 0.58 A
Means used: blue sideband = 9.23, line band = 9.12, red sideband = 9.4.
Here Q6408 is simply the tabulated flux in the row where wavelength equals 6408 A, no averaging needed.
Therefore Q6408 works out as 9.19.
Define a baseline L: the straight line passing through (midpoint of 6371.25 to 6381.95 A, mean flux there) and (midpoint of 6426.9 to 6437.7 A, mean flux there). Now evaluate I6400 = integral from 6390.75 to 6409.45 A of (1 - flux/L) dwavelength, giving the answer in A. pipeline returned -0.2 A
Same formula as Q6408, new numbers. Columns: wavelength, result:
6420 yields 9.02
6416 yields 8.95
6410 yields 9.12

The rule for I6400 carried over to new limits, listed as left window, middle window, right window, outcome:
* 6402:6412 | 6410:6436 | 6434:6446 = 0.2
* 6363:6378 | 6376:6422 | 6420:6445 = -1.0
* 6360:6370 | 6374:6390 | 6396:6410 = -0.4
